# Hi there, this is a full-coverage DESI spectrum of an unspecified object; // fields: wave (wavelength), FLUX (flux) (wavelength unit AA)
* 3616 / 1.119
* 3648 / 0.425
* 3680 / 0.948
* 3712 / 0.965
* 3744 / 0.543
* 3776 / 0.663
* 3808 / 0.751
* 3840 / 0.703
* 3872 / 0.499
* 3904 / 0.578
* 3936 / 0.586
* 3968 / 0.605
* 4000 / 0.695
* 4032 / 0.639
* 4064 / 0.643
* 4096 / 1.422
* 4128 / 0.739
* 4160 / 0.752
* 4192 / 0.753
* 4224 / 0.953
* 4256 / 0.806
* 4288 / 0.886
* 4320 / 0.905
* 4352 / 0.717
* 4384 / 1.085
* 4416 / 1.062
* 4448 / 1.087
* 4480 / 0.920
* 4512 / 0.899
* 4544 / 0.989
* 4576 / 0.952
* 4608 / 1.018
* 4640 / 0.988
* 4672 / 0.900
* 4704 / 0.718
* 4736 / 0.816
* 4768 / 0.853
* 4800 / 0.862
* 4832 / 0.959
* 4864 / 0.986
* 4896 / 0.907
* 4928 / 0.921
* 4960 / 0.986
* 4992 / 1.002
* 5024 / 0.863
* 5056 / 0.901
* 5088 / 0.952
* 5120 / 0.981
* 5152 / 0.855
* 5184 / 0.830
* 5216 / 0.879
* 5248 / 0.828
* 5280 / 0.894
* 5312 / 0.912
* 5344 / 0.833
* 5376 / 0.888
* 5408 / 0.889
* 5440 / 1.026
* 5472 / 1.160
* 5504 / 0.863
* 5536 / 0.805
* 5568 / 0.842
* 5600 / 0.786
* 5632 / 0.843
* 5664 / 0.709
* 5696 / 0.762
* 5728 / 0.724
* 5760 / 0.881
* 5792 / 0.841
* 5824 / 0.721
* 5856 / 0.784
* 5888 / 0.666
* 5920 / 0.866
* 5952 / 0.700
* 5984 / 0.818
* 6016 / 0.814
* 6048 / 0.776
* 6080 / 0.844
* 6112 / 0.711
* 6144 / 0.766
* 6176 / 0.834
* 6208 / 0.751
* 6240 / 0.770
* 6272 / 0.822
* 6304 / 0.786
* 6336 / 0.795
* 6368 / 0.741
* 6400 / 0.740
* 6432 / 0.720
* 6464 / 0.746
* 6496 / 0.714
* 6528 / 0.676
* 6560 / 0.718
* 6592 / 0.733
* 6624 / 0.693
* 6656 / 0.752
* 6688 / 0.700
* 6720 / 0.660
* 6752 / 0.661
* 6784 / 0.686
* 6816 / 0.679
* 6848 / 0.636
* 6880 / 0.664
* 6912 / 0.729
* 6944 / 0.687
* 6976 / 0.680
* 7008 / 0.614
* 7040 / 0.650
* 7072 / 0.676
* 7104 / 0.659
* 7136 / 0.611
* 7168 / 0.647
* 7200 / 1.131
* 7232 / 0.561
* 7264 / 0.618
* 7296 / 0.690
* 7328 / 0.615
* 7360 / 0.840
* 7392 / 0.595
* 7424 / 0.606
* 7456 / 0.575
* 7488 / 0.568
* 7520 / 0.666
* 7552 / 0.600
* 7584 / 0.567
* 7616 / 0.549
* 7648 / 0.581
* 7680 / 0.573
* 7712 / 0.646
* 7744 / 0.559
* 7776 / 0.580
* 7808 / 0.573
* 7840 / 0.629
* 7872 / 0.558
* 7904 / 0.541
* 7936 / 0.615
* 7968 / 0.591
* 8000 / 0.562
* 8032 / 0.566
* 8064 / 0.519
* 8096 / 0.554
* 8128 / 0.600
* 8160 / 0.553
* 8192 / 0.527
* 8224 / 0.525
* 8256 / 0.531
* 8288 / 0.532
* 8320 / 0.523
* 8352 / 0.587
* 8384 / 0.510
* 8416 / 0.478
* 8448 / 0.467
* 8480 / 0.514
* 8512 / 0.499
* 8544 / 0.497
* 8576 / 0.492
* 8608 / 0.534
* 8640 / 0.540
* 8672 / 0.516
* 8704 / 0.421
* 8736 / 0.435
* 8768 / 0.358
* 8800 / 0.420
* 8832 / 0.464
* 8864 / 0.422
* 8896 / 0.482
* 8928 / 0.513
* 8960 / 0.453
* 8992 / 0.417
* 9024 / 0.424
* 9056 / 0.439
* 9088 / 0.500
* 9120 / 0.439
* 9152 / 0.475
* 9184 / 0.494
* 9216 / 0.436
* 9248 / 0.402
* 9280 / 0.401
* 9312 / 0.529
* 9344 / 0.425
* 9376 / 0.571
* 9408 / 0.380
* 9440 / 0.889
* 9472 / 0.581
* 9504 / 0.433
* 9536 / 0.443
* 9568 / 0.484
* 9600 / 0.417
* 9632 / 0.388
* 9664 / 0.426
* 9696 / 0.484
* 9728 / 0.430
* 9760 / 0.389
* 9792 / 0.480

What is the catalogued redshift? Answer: 0.095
